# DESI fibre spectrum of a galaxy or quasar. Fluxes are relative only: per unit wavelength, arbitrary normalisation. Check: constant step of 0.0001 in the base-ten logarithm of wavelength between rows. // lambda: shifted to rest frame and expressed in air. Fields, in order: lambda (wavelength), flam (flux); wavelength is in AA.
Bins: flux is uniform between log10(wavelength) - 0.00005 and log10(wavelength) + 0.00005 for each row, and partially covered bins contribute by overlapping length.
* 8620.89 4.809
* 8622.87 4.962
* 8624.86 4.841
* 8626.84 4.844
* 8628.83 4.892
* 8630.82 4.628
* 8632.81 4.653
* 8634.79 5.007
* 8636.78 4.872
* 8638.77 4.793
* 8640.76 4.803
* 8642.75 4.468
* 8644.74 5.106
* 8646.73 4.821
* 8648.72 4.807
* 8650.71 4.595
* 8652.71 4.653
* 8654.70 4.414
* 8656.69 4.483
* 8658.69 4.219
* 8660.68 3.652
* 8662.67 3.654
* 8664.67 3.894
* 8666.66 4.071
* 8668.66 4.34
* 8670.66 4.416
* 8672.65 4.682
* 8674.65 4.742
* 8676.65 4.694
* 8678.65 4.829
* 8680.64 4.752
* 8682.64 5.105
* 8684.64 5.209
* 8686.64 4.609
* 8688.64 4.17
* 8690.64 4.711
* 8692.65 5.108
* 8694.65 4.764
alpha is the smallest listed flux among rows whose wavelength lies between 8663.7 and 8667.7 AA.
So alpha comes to 3.894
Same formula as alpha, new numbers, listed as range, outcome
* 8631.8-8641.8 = 4.653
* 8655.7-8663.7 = 3.652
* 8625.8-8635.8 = 4.628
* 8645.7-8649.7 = 4.807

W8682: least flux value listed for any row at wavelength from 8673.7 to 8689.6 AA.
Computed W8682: 4.17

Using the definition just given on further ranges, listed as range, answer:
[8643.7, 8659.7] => 4.219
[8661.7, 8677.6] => 3.654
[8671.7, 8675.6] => 4.682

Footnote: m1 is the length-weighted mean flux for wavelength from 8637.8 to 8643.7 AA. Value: 4.69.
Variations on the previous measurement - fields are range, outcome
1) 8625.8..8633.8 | 4.76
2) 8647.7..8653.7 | 4.68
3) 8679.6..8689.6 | 4.78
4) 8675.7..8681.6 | 4.76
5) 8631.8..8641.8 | 4.82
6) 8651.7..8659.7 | 4.44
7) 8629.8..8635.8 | 4.76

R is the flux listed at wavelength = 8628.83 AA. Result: 4.892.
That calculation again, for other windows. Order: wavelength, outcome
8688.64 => 4.17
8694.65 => 4.764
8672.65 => 4.682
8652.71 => 4.653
